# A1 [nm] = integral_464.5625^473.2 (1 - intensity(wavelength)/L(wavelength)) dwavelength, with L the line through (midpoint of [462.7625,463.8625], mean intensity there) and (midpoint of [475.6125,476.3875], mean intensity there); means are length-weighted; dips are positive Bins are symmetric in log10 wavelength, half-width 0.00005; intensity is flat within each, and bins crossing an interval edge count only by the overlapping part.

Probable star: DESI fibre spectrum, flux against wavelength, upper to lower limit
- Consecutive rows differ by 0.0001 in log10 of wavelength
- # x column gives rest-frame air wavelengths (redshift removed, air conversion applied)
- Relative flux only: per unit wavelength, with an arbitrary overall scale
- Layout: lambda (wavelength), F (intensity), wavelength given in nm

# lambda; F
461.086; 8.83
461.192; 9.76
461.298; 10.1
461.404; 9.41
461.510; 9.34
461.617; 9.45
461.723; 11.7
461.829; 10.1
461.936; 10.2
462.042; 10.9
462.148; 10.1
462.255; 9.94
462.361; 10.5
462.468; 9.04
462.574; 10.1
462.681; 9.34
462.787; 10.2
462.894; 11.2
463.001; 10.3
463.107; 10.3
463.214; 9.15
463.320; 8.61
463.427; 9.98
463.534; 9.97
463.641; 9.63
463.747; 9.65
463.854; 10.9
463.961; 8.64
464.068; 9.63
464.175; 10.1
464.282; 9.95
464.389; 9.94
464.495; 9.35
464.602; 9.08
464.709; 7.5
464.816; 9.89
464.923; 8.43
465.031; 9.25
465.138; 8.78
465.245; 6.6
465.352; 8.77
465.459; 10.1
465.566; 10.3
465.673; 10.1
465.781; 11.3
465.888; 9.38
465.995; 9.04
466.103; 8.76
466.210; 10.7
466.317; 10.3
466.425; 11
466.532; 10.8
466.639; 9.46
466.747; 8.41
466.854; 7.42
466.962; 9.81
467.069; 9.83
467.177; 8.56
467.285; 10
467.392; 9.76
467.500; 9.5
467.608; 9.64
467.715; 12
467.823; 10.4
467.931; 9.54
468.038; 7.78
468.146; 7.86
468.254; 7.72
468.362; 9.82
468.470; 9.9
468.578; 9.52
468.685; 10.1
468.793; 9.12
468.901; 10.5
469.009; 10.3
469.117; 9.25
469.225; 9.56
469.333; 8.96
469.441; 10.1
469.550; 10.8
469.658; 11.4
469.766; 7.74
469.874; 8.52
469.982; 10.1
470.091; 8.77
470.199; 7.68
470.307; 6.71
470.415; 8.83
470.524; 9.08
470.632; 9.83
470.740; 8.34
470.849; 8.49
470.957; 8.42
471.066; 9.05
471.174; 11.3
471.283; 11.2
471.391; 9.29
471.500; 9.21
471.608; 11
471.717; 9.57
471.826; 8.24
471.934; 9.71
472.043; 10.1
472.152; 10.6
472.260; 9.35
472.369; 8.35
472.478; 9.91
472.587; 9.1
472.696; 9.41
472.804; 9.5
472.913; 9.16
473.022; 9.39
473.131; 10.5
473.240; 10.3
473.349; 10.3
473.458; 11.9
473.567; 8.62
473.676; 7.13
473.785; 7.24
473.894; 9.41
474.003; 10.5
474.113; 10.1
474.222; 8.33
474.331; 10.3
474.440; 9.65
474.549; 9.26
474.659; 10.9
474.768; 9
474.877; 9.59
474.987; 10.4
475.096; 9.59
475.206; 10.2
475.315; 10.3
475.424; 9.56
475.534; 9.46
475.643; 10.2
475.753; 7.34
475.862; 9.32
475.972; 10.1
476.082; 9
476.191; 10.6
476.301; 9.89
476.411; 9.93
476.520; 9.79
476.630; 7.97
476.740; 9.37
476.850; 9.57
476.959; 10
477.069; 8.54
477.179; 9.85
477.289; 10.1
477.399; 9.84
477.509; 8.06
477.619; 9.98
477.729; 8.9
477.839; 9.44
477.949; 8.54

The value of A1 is 0.28 nm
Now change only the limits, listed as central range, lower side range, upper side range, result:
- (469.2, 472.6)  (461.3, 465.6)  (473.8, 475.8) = 0.10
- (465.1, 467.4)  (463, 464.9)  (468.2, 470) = 0.02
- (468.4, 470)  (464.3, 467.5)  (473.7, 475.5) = -0.04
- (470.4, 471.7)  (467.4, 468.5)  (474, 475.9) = 0.00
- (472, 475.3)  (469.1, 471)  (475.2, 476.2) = -0.09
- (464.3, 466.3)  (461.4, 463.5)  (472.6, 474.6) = 0.11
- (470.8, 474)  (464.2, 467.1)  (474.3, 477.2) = 0.01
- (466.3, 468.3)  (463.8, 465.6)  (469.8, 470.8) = -0.11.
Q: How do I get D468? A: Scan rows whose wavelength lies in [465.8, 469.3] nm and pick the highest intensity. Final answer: 12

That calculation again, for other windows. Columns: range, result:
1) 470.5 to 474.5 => 11.9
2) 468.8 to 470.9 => 11.4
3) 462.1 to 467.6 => 11.3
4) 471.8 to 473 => 10.6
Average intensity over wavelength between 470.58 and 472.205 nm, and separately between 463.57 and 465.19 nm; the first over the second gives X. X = 1.02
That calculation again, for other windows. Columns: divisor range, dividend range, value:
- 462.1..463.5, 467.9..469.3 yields 0.94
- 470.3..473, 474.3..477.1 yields 1.02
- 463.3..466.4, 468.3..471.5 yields 0.99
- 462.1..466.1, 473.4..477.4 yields 0.99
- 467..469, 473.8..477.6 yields 1.00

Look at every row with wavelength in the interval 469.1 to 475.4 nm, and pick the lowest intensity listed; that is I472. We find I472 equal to 6.71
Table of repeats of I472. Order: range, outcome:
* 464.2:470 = 6.6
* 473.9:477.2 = 7.34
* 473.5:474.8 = 7.13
